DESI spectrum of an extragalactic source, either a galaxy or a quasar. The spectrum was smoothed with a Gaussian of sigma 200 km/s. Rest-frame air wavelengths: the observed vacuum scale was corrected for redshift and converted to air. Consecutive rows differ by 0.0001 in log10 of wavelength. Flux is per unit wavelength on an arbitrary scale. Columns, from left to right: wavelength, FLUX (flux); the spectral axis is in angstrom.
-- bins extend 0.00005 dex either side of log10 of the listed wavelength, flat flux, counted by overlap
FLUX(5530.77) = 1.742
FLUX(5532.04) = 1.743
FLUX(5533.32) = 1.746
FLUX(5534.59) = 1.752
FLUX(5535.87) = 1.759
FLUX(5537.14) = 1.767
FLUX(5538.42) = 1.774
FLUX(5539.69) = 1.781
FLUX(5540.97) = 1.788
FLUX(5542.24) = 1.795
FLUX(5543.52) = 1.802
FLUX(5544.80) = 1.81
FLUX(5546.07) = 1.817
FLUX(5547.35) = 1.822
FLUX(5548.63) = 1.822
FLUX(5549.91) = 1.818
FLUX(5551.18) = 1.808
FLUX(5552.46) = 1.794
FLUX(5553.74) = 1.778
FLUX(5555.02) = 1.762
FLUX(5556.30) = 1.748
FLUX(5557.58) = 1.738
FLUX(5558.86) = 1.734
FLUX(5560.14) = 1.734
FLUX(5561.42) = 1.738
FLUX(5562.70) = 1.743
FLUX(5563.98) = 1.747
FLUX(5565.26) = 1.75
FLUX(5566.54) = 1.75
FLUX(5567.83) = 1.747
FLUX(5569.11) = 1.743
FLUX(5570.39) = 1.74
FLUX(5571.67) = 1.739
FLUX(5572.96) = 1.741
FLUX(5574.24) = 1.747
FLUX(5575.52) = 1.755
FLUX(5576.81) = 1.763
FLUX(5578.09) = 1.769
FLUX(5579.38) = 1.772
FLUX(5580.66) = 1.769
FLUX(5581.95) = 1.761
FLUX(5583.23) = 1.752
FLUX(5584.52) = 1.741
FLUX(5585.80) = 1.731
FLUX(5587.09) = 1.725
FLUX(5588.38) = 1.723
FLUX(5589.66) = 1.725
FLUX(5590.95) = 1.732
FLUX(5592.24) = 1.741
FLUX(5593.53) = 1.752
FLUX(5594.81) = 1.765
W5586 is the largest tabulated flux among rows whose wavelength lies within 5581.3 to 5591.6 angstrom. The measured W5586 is 1.761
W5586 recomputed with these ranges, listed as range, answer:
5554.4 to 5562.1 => 1.762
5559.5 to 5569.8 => 1.75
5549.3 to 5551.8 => 1.818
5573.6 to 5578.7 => 1.769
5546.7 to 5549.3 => 1.822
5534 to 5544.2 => 1.802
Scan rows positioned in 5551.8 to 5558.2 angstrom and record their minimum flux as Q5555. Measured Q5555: 1.738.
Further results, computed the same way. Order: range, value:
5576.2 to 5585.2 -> 1.741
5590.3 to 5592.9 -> 1.732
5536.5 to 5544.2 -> 1.767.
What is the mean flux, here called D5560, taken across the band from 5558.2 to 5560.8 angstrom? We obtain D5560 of 1.73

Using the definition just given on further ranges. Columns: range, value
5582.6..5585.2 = 1.75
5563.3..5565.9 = 1.75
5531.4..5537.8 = 1.75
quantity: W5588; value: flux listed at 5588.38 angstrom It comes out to 1.723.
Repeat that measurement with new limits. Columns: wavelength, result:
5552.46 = 1.794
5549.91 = 1.818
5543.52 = 1.802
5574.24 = 1.747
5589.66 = 1.725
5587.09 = 1.725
